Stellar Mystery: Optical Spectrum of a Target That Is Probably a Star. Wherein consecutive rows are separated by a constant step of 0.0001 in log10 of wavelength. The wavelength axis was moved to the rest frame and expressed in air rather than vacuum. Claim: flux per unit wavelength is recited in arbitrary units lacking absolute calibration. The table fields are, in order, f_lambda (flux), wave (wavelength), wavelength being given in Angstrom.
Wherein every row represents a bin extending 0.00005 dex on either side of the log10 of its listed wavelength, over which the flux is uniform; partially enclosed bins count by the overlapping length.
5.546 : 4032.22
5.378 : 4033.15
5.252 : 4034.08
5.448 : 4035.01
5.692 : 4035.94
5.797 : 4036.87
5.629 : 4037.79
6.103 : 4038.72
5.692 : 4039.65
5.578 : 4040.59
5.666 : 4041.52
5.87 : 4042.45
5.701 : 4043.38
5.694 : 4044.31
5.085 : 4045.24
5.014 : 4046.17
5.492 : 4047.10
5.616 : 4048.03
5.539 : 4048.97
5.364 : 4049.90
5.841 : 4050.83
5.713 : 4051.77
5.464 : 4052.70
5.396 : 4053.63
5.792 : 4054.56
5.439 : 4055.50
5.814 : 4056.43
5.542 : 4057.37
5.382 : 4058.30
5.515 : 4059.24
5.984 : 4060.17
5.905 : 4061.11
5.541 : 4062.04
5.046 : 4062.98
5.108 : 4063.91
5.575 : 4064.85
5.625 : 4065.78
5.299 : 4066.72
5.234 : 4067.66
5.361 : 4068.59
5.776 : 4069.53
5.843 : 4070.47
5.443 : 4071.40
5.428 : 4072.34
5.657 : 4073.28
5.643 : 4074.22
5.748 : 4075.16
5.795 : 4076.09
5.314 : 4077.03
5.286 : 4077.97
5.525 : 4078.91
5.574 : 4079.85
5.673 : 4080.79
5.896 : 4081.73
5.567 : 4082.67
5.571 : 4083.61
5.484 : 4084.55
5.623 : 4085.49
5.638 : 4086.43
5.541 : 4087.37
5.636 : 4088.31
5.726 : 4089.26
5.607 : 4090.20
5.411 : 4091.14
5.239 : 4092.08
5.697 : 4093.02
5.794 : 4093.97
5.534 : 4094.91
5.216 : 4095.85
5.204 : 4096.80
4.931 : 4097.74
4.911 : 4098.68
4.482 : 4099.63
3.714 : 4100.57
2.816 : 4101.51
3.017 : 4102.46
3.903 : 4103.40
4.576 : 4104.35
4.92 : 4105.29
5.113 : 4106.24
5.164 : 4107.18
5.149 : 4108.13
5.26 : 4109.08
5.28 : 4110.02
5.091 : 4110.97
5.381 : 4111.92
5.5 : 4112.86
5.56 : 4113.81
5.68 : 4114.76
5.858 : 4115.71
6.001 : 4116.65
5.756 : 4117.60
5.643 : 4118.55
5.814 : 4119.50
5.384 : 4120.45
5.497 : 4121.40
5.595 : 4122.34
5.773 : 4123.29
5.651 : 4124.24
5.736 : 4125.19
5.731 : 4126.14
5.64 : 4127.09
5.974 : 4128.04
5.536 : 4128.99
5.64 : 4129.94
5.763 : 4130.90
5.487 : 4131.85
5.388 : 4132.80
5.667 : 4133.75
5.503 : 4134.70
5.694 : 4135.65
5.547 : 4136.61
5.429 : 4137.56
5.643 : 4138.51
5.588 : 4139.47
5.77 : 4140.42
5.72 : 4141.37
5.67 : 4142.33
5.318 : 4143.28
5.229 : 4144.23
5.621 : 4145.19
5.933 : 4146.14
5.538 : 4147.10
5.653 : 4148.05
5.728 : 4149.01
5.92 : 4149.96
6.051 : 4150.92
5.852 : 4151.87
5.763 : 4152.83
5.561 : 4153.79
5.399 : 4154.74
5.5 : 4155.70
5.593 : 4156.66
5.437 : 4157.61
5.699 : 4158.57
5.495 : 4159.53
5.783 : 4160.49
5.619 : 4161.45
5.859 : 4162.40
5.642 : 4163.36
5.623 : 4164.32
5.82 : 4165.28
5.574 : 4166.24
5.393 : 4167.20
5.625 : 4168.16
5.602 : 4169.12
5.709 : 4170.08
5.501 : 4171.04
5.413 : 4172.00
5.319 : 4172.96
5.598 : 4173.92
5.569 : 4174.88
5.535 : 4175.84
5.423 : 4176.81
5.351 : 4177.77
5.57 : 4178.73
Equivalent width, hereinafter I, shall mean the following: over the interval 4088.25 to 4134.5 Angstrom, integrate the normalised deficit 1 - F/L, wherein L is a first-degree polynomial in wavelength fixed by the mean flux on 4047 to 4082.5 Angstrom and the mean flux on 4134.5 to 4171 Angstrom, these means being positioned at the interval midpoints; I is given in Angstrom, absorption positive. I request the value 2.6 Angstrom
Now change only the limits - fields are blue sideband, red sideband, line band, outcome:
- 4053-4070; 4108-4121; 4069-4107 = 2.0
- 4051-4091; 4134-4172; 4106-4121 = 0.3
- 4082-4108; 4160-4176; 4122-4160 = -1.7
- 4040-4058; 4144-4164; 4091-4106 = 2.4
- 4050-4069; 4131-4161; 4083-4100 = 0.5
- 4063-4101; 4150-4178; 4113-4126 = -0.4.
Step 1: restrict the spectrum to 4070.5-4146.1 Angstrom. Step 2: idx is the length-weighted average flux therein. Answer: 5.4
